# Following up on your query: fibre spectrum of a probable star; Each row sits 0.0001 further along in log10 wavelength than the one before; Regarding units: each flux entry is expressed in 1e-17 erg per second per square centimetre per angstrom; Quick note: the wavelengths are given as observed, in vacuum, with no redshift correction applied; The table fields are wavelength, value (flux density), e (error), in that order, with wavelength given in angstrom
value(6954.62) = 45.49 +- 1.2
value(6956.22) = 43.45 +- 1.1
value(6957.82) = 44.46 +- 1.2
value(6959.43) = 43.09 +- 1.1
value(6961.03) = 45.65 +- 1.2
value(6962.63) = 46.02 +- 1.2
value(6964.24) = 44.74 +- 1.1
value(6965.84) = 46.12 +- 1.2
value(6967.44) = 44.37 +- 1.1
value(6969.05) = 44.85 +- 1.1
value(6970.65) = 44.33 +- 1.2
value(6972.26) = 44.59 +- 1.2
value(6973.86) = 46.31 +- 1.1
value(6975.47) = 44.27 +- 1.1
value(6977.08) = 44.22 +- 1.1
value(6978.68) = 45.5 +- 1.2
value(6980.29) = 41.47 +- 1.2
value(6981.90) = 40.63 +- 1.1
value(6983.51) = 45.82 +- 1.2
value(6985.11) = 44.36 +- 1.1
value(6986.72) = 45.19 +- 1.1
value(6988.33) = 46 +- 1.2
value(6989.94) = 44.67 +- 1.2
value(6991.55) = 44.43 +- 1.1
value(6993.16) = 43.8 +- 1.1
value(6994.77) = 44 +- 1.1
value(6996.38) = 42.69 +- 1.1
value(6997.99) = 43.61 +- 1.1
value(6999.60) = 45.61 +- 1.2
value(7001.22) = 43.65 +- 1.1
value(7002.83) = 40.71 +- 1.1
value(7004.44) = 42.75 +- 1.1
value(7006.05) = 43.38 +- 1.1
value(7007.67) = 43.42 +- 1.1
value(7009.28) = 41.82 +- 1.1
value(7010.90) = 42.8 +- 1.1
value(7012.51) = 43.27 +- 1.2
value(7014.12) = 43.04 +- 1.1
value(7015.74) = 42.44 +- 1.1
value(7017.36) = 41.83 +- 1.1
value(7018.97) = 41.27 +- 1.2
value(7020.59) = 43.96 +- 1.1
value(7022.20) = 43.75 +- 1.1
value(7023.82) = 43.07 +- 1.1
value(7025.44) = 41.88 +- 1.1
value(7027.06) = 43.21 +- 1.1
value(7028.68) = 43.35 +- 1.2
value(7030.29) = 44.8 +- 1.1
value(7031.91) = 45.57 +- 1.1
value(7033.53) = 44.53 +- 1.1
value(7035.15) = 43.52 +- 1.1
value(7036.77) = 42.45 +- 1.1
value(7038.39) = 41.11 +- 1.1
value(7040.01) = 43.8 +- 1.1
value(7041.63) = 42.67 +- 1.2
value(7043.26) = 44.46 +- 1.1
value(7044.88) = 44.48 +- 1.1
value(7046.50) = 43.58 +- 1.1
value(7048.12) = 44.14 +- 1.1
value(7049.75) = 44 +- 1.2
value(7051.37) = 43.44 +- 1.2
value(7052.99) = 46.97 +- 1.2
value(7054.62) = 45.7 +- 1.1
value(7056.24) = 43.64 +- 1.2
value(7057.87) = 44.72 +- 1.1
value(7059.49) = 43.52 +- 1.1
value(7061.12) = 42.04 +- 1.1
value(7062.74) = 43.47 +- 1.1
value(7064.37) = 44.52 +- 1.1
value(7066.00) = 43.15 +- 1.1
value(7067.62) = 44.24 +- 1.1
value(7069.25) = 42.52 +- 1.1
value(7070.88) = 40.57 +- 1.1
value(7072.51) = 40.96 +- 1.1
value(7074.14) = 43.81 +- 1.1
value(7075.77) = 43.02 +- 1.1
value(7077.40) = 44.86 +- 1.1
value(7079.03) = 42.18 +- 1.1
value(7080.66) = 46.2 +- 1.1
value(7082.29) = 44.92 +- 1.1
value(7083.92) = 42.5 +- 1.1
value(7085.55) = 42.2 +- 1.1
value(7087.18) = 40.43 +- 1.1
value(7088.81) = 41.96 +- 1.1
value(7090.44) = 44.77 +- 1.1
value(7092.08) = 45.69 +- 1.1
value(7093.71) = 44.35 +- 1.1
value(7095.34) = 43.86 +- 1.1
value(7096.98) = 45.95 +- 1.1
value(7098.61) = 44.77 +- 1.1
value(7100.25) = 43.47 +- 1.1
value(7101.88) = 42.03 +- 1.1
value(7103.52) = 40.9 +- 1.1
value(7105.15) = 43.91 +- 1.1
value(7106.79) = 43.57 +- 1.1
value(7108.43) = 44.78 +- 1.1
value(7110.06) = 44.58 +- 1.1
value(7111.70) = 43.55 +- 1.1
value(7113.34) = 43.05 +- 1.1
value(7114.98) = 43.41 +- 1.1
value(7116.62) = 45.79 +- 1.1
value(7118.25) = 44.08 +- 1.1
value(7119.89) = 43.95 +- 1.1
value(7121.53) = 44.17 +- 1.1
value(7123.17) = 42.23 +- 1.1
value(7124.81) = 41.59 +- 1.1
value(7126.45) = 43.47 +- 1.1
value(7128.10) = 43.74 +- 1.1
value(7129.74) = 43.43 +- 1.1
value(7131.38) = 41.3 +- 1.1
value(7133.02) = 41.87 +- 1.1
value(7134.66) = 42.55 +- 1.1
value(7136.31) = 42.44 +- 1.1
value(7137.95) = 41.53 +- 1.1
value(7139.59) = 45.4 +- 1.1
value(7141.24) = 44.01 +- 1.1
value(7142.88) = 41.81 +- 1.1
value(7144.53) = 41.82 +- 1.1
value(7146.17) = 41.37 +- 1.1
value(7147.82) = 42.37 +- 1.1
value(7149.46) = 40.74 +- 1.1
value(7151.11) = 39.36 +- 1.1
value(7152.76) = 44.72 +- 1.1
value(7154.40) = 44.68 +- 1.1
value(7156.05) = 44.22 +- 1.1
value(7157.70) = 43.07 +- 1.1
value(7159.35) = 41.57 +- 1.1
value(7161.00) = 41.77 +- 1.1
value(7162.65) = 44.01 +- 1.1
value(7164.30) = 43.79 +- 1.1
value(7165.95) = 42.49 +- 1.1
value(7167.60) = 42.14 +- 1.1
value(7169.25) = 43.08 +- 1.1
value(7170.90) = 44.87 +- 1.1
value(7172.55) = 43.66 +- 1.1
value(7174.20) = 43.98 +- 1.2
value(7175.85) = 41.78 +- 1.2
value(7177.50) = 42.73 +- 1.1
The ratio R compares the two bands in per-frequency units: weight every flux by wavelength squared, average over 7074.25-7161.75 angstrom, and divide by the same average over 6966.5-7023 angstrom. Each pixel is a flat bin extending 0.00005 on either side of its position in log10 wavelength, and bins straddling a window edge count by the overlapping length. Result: 1.02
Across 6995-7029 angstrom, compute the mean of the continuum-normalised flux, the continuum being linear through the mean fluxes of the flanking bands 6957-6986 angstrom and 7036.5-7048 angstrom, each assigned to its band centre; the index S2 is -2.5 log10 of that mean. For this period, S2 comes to 0.022 mag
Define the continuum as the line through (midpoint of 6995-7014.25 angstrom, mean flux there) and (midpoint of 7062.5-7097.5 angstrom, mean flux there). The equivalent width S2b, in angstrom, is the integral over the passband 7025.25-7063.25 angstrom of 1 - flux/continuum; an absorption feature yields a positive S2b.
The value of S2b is -0.5 angstrom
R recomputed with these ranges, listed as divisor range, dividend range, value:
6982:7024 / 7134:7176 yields 1.03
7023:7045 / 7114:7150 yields 1.01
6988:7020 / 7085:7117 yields 1.04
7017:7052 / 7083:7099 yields 1.02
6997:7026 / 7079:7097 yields 1.04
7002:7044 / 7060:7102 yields 1.03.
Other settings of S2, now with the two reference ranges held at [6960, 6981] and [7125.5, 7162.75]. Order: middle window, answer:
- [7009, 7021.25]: 0.04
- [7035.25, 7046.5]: 0.02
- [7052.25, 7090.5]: 0.00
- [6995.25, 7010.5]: 0.03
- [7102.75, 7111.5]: -0.01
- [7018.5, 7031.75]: 0.02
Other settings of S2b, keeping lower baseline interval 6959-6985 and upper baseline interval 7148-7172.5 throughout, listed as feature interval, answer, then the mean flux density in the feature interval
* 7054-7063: -0.01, 43.9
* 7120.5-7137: 0.18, 42.7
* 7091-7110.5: -0.26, 44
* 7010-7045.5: 0.66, 43.2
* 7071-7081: 0.10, 43.2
